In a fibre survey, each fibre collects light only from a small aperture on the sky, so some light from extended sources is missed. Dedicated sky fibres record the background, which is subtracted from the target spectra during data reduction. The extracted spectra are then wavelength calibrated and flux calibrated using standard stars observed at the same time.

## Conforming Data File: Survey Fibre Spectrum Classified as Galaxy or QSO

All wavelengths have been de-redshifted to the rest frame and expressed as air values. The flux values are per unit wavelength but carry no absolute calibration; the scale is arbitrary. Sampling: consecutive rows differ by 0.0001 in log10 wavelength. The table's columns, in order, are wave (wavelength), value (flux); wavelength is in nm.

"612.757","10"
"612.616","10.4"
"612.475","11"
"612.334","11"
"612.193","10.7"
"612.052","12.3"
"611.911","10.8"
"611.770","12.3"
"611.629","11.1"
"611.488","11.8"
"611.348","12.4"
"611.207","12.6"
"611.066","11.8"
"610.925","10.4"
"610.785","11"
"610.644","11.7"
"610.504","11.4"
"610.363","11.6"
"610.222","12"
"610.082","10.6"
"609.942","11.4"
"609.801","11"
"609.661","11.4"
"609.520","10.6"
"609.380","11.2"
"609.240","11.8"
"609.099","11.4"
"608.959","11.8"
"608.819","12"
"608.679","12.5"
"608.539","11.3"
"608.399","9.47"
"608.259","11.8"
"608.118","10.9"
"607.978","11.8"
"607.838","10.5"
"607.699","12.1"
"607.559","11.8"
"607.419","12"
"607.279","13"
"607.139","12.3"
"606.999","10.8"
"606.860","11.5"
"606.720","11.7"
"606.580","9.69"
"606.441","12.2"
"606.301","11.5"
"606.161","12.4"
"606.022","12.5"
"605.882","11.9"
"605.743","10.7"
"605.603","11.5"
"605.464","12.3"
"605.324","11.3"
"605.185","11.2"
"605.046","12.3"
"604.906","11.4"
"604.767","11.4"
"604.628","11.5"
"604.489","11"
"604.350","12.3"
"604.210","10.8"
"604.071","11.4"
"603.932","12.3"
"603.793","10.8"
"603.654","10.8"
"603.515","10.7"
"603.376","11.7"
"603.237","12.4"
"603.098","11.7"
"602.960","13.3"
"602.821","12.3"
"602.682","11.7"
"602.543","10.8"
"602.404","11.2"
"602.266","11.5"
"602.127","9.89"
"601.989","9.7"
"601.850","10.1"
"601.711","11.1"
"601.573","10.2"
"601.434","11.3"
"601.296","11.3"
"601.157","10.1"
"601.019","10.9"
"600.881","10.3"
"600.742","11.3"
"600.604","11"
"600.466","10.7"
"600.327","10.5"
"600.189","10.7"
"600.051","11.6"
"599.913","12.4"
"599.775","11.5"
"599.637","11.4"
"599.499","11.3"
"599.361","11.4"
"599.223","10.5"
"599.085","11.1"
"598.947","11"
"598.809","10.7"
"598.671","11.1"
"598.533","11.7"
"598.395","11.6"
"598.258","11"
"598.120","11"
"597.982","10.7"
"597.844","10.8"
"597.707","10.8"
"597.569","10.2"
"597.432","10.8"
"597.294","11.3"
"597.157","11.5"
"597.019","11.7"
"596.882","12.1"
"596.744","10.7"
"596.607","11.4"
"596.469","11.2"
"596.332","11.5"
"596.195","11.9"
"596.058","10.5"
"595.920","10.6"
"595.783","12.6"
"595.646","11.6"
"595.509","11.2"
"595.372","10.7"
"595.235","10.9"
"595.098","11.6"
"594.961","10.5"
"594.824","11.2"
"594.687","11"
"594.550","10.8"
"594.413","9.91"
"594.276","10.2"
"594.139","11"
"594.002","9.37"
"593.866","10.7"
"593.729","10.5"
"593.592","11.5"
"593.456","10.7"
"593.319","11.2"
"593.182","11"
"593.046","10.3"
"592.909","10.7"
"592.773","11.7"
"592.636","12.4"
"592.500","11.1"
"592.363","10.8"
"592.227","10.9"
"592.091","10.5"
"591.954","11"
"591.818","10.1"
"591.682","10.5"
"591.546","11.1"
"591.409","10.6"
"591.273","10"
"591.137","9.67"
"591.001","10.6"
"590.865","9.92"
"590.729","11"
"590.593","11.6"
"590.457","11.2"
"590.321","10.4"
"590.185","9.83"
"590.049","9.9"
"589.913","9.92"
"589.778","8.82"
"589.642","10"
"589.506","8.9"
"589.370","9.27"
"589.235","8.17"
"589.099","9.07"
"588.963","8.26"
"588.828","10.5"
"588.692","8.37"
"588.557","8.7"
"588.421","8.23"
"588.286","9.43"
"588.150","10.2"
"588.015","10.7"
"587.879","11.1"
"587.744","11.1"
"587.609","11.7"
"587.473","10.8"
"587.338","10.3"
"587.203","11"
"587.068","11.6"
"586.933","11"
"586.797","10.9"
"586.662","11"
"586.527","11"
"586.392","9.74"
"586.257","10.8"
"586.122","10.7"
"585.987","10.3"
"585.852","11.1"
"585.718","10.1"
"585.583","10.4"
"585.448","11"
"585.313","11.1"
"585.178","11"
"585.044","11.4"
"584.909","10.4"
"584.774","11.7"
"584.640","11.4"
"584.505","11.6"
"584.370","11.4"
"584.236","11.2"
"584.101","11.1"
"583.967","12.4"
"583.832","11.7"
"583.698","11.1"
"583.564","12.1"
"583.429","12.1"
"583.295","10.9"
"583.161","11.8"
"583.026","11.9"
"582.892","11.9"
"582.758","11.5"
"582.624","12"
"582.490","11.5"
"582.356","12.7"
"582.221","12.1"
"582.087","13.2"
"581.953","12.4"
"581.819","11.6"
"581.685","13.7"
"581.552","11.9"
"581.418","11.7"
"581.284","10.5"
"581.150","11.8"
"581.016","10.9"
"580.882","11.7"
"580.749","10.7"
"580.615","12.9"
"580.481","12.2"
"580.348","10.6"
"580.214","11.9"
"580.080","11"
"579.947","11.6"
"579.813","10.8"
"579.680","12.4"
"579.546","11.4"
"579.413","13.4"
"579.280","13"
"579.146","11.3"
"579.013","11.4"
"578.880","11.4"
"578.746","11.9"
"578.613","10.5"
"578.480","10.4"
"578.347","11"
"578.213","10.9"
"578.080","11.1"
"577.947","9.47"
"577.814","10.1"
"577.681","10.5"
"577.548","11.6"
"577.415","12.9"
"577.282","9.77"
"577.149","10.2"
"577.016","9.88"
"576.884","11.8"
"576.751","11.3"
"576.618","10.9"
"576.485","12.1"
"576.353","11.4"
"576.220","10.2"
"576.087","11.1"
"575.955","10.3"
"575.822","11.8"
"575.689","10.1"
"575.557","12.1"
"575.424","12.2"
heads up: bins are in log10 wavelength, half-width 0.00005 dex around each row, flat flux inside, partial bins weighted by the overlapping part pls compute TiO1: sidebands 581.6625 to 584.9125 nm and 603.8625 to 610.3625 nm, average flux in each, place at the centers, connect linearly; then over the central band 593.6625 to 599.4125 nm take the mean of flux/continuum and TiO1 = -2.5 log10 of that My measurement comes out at 0.062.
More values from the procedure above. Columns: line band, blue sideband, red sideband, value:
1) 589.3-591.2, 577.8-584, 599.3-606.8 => 0.14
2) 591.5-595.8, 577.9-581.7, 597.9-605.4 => 0.04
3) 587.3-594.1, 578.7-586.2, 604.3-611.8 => 0.13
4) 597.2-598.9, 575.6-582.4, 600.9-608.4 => 0.04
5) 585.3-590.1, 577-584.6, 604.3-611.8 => 0.14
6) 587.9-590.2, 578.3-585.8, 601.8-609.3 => 0.23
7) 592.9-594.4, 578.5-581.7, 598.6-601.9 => 0.06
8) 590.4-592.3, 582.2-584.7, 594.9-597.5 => 0.08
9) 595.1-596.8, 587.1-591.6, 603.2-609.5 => -0.06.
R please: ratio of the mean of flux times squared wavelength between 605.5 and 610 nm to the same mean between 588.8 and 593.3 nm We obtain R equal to 1.2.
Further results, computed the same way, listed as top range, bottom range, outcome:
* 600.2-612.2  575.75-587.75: 1.09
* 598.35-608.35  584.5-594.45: 1.14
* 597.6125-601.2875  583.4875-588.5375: 1.06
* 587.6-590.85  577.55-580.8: 0.90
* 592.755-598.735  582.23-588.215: 1.02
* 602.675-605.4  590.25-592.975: 1.12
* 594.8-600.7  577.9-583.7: 1.01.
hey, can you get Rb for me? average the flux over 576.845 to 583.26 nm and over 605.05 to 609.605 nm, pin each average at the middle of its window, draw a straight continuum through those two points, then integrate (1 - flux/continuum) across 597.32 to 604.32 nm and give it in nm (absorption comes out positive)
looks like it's 0.26 nm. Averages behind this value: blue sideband 11.5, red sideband 11.6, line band 11.1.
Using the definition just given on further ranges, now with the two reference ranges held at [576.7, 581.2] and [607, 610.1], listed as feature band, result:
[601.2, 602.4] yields 0.08 nm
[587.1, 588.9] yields 0.18 nm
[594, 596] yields 0.08 nm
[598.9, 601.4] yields 0.08 nm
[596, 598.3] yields 0.06 nm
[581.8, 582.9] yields -0.08 nm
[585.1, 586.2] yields 0.06 nm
